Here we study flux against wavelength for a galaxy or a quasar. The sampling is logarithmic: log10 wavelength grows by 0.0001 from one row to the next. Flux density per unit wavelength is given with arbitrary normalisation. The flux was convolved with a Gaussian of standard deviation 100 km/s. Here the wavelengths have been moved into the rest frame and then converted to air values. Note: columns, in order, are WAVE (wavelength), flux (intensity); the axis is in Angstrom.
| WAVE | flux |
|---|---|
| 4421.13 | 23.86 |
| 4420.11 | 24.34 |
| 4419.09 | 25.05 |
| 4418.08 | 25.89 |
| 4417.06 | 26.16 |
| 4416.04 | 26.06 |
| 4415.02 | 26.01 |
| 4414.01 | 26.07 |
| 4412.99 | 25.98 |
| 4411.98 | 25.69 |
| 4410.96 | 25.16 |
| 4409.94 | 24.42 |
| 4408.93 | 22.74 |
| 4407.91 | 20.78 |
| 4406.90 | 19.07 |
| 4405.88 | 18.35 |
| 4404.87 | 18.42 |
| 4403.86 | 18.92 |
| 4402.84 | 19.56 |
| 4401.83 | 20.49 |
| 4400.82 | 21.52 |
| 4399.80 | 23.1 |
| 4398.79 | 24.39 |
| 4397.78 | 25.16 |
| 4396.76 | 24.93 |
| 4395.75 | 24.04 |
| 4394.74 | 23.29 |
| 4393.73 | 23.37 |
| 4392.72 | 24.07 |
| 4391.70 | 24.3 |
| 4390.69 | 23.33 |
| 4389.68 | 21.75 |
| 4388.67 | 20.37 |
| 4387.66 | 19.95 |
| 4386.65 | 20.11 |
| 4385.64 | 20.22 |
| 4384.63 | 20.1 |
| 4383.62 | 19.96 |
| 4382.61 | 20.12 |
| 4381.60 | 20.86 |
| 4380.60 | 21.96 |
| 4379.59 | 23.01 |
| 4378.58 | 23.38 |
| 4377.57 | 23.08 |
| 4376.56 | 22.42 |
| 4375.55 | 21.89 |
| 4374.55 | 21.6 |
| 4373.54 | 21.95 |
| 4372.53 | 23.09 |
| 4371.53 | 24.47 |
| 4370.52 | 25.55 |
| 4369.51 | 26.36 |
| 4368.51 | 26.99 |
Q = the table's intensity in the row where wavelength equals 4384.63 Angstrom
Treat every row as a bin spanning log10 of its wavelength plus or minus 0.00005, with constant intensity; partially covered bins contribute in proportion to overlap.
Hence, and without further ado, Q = 20.1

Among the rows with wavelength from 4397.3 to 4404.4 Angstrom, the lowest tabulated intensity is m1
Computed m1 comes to 18.92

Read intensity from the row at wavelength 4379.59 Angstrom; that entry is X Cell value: 23.01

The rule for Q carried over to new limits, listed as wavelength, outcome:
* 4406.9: 19.07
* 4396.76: 24.93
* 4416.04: 26.06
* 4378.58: 23.38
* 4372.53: 23.09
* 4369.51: 26.36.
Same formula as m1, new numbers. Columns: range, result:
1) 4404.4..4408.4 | 18.35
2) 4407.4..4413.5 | 20.78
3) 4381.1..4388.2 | 19.95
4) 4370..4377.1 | 21.6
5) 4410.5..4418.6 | 25.16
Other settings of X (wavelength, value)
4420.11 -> 24.34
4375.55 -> 21.89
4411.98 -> 25.69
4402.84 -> 19.56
